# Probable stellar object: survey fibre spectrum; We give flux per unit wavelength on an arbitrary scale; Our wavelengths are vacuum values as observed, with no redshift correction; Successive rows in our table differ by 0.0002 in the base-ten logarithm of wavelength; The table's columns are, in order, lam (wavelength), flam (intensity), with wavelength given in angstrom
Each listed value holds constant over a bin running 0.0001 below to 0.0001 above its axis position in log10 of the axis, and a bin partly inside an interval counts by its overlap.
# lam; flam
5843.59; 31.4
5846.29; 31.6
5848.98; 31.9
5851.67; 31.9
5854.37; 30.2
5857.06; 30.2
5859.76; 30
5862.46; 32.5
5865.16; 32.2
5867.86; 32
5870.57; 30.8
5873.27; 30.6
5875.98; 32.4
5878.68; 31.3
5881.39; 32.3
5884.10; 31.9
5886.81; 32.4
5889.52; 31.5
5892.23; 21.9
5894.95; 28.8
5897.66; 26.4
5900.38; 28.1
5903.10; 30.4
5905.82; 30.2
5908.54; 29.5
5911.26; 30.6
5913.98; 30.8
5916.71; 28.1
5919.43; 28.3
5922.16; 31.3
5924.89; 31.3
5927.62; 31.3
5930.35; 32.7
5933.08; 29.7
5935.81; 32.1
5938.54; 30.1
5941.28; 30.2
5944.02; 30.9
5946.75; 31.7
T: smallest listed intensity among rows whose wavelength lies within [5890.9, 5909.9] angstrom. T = 21.9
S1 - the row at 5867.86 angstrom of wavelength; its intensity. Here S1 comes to 32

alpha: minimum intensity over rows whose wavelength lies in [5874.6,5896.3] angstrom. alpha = 21.9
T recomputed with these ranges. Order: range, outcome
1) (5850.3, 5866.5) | 30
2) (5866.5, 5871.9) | 30.8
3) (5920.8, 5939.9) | 29.7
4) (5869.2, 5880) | 30.6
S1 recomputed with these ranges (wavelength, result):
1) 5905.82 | 30.2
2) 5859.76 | 30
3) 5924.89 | 31.3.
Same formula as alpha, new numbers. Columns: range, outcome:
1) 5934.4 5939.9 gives 30.1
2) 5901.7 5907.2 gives 30.2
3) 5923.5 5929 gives 31.3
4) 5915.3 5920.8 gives 28.1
